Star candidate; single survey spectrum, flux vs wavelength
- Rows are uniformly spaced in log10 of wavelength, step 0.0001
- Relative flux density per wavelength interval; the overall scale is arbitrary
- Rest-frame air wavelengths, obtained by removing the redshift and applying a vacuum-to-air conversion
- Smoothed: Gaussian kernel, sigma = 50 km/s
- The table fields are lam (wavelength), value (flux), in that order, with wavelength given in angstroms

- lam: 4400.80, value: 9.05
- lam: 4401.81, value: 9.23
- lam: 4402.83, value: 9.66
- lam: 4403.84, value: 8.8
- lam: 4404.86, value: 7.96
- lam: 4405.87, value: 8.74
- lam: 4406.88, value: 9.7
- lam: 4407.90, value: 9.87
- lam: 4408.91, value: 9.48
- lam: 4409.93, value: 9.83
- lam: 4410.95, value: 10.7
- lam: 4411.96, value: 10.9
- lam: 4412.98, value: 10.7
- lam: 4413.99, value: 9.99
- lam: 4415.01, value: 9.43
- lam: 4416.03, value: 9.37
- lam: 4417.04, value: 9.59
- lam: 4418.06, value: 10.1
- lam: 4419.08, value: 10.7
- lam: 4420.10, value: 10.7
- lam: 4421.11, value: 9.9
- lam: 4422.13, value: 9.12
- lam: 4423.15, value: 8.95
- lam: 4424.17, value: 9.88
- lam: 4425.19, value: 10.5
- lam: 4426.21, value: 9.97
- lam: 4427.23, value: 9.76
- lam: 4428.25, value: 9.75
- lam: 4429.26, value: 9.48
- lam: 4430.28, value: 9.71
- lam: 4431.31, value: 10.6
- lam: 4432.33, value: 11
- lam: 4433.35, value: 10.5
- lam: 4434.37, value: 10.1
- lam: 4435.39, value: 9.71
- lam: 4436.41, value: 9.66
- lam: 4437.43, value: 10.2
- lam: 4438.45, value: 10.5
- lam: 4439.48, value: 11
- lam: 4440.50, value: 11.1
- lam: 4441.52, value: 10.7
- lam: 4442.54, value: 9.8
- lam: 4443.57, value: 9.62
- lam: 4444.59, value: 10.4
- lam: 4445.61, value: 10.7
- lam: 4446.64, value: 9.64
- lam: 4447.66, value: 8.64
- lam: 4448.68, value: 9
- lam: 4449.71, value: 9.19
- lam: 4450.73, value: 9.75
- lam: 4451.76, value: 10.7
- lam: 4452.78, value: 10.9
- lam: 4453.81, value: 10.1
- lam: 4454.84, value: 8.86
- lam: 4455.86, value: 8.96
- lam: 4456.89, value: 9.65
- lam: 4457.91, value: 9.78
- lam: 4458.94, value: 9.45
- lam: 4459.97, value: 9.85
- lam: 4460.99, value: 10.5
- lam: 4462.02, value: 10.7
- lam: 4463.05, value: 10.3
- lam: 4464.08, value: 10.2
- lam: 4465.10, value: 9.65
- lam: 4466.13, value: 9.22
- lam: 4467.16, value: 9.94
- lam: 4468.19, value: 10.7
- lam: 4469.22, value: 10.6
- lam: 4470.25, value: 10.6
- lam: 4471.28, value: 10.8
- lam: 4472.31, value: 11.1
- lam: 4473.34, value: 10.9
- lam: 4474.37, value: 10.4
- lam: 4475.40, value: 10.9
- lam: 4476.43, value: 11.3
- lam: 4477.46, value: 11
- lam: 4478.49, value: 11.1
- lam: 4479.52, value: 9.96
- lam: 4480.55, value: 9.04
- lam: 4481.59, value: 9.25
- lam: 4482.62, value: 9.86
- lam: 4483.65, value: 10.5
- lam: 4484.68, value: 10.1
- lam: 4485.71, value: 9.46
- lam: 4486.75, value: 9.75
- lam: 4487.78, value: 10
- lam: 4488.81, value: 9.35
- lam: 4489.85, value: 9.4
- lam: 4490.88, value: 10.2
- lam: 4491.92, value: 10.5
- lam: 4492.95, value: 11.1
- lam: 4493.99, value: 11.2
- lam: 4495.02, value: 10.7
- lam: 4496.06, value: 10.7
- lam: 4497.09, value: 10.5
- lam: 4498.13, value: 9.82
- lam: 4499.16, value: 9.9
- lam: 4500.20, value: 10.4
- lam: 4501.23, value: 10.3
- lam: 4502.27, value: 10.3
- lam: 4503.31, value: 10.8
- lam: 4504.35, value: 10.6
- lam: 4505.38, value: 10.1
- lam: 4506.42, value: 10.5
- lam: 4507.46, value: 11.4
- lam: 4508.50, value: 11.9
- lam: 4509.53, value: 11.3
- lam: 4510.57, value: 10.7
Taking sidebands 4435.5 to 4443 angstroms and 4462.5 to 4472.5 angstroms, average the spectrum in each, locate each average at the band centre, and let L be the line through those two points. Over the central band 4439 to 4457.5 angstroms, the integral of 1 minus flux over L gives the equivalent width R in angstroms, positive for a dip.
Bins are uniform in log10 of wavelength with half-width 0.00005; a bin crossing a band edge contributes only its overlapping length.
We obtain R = 0.8 angstroms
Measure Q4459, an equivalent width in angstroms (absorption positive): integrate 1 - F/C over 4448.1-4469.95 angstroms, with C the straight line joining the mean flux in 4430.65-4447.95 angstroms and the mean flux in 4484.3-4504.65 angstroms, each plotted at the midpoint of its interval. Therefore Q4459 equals 0.7 angstroms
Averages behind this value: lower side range 10.2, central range 9.91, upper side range 10.2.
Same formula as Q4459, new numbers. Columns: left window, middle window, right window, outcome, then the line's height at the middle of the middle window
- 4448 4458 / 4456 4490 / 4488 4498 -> -0.48 angstroms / 10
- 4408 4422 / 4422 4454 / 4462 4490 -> 0.31 angstroms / 10.1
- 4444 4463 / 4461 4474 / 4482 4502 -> -0.56 angstroms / 9.97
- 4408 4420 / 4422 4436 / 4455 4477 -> 0.25 angstroms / 10.1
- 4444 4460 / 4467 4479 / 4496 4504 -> -0.98 angstroms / 9.98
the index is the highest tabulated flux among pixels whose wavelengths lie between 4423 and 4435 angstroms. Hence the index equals 11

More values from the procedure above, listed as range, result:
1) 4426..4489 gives 11.3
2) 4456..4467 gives 10.7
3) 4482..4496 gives 11.2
